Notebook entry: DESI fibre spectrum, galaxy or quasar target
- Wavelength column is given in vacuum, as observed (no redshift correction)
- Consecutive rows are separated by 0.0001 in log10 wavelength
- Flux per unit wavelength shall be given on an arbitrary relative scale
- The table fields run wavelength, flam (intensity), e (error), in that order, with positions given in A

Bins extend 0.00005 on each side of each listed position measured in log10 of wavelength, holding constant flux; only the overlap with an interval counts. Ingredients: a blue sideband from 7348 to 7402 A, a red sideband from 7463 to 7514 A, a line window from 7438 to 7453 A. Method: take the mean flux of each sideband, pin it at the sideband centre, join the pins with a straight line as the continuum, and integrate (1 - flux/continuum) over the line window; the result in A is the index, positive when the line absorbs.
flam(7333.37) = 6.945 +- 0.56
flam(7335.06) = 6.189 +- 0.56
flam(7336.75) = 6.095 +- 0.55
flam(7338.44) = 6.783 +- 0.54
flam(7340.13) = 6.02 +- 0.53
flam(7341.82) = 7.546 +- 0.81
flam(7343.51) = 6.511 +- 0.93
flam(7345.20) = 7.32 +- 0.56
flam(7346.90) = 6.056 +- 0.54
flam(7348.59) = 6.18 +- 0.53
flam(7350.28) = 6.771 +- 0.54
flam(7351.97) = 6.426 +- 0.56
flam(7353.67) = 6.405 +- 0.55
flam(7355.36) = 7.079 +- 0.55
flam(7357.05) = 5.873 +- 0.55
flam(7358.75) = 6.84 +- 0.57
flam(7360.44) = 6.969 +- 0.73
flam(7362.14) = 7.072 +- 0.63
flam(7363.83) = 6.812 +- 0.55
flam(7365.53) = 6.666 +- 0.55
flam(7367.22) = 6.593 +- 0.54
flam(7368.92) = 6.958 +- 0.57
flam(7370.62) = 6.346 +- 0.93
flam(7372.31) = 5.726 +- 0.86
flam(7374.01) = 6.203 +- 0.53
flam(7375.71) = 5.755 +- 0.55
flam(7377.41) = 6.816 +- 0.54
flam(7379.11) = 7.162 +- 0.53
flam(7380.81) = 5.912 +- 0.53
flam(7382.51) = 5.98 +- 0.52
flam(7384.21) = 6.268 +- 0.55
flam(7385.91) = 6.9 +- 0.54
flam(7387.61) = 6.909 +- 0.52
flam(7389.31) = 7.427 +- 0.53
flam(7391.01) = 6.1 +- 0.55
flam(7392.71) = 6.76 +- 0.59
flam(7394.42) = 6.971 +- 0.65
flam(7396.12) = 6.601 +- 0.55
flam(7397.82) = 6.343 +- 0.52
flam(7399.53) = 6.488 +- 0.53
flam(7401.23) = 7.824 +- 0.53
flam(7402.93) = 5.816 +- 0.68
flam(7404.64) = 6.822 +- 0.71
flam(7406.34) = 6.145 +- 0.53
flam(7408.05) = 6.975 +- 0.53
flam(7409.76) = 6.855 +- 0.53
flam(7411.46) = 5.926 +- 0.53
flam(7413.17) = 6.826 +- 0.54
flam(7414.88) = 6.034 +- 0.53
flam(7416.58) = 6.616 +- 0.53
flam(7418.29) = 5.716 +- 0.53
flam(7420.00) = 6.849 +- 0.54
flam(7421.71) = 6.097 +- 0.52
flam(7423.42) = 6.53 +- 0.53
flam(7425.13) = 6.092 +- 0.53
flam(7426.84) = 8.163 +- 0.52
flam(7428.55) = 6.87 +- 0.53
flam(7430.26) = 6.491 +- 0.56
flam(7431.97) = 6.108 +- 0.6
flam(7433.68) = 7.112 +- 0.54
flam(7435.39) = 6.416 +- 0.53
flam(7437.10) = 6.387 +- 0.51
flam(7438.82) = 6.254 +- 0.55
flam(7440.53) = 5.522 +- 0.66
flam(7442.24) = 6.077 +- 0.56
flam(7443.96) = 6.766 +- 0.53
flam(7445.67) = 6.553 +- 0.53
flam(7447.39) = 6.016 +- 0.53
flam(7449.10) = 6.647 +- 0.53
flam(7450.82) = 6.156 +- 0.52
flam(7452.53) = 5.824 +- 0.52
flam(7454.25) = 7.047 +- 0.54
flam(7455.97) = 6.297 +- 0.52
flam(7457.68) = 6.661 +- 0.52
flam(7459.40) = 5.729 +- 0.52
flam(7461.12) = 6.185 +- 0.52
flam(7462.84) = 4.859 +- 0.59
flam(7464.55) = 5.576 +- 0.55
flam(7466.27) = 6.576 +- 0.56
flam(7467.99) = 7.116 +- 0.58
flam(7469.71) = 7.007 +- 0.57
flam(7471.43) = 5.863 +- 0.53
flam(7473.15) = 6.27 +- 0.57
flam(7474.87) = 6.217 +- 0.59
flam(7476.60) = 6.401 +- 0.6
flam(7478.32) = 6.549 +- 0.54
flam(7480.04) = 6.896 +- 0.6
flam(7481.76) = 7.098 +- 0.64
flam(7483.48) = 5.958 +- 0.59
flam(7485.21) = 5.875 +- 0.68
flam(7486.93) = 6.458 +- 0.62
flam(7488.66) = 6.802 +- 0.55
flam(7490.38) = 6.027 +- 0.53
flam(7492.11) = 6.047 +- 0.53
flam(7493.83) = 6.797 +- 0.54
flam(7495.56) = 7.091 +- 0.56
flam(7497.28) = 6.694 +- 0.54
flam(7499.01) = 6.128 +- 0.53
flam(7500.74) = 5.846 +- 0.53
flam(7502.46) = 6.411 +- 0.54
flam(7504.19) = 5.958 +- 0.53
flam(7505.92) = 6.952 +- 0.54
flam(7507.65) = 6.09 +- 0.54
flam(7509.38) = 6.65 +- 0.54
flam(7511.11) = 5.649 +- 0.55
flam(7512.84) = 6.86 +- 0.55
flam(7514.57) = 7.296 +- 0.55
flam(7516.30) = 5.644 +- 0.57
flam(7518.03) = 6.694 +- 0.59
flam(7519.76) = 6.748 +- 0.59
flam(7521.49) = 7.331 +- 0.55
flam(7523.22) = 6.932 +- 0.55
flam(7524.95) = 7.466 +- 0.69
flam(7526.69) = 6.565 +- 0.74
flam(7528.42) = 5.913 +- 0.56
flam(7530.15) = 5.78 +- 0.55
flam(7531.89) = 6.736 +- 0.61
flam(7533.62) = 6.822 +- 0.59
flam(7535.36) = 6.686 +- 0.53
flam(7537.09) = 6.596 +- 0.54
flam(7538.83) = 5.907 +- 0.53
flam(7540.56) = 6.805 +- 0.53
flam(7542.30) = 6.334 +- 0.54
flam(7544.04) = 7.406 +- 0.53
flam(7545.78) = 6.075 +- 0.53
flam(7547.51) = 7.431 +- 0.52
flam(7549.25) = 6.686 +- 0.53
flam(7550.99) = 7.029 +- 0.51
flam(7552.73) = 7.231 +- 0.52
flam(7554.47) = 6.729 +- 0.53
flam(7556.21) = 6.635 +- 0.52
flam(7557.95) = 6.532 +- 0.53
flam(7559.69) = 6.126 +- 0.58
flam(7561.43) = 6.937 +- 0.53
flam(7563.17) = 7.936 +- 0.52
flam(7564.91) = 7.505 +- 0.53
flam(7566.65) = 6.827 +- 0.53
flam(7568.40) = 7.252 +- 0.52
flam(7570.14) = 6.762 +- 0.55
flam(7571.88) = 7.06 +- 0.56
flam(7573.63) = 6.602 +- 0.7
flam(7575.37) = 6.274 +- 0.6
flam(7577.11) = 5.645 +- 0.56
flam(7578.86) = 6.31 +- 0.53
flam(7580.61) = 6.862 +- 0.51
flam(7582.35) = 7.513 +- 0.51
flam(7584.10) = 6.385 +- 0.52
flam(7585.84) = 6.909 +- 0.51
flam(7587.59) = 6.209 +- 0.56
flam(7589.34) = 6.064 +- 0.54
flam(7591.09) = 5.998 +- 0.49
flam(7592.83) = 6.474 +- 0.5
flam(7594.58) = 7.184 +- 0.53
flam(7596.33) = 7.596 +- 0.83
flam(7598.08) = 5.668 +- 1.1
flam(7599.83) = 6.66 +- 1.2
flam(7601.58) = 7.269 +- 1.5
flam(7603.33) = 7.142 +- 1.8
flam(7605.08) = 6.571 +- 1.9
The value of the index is 0.6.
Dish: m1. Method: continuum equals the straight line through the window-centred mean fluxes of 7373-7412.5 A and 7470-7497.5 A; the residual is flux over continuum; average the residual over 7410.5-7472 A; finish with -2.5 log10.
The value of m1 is 0.02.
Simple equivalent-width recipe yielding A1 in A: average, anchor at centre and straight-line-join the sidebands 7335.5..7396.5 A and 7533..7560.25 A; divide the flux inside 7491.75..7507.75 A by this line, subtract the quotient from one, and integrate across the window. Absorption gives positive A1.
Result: 0.57 A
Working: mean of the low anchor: 6.57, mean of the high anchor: 6.69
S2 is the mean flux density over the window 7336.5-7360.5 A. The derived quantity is 6.59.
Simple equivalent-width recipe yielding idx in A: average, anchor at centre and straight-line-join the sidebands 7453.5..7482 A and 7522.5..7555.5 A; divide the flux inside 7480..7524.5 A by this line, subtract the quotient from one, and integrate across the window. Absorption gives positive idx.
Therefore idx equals 0.1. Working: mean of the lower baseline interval 6.36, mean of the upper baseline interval 6.69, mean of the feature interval 6.5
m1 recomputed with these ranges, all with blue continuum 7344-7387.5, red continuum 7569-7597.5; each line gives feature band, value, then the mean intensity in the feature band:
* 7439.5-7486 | 0.05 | 6.29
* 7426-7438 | -0.04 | 6.79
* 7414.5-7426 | 0.04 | 6.29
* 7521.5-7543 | 0.00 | 6.58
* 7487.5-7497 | 0.00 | 6.56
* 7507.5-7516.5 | 0.02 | 6.44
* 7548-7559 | -0.03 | 6.81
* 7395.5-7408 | -0.01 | 6.6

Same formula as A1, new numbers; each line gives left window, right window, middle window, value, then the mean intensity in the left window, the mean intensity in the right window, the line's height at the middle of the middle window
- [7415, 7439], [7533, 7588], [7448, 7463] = 0.9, 6.54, 6.75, 6.59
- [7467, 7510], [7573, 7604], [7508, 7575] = -2.1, 6.45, 6.6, 6.53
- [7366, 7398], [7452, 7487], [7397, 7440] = -0.7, 6.52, 6.31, 6.43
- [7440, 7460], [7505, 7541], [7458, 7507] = 0.6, 6.29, 6.57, 6.42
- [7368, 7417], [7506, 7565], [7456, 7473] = 1.1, 6.53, 6.69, 6.61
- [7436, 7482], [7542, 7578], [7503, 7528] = -0.1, 6.31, 6.82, 6.59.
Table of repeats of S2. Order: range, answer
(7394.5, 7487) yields 6.42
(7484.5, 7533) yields 6.48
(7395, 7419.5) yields 6.51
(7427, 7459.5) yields 6.42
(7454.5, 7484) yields 6.33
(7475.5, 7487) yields 6.46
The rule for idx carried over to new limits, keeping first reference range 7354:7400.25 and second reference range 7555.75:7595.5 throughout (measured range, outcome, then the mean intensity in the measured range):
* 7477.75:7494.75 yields 0.49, 6.45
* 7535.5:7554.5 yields -0.19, 6.75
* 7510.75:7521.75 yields 0.09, 6.61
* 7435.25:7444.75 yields 0.56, 6.22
